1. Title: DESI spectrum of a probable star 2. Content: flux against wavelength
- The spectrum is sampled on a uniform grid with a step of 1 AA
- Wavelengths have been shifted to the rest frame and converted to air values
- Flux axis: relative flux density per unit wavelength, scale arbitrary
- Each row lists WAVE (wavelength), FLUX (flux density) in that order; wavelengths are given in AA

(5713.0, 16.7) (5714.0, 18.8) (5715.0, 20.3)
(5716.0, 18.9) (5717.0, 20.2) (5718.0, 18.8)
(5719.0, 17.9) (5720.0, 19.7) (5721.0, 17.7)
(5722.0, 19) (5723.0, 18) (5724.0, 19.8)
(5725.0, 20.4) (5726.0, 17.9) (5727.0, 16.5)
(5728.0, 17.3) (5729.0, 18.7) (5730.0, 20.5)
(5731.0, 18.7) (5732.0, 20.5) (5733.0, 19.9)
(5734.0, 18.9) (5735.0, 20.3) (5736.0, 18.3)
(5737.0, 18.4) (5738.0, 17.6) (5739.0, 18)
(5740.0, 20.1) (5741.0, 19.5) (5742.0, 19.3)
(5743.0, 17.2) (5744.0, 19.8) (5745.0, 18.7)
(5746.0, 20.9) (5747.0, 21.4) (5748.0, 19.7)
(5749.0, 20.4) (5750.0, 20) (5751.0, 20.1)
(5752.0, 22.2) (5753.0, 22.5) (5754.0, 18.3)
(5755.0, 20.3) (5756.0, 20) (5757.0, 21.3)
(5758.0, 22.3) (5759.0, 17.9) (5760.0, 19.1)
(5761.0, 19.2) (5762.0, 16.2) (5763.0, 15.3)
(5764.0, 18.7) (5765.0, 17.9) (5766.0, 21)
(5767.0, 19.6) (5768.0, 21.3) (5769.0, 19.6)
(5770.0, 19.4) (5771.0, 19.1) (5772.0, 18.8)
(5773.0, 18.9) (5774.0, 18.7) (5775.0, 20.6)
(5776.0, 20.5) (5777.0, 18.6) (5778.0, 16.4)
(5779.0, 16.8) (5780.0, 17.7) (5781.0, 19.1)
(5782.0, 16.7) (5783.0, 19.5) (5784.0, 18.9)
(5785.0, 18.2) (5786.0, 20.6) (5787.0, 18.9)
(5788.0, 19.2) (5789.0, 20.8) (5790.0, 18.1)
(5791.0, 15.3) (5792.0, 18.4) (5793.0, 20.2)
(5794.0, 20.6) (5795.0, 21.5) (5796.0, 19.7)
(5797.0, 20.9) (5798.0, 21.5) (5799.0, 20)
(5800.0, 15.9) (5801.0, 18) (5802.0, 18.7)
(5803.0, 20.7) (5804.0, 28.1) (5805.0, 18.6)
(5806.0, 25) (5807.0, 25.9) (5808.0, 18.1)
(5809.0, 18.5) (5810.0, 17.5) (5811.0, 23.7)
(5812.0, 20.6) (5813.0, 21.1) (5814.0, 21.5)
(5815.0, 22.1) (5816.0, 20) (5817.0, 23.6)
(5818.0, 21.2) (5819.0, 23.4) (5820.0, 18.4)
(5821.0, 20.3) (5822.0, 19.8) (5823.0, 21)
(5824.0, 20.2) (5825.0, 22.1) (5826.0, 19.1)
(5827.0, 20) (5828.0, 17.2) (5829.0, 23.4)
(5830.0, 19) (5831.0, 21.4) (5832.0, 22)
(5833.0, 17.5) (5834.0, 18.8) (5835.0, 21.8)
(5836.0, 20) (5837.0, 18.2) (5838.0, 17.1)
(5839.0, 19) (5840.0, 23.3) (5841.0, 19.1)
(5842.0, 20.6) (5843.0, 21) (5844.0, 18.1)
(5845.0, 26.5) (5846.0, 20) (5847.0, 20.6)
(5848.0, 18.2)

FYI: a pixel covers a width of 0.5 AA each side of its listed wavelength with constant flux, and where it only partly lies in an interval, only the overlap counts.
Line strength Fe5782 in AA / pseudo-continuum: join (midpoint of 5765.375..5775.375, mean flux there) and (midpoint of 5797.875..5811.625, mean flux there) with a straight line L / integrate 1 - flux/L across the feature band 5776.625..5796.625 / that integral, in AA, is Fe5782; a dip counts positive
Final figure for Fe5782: 1.4 AA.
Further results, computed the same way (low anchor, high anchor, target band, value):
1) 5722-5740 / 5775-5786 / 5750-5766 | -0.7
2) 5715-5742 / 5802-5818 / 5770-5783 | 1.2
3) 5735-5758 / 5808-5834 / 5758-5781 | 1.4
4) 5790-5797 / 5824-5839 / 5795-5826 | -2.1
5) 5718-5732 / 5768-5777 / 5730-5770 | -0.8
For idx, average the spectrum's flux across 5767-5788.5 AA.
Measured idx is 18.9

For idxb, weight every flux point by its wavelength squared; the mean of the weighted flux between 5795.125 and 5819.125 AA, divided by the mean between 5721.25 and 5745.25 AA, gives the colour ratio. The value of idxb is 1.14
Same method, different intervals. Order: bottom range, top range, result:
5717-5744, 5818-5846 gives 1.12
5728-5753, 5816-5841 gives 1.07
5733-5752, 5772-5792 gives 0.97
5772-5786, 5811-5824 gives 1.15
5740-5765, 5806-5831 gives 1.09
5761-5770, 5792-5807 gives 1.12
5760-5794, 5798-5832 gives 1.12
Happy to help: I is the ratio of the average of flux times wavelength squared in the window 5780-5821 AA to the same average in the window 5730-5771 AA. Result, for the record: 1.05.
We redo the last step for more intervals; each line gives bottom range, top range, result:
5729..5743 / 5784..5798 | 1.04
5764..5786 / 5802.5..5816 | 1.15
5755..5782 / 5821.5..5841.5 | 1.08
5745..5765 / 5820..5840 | 1.04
